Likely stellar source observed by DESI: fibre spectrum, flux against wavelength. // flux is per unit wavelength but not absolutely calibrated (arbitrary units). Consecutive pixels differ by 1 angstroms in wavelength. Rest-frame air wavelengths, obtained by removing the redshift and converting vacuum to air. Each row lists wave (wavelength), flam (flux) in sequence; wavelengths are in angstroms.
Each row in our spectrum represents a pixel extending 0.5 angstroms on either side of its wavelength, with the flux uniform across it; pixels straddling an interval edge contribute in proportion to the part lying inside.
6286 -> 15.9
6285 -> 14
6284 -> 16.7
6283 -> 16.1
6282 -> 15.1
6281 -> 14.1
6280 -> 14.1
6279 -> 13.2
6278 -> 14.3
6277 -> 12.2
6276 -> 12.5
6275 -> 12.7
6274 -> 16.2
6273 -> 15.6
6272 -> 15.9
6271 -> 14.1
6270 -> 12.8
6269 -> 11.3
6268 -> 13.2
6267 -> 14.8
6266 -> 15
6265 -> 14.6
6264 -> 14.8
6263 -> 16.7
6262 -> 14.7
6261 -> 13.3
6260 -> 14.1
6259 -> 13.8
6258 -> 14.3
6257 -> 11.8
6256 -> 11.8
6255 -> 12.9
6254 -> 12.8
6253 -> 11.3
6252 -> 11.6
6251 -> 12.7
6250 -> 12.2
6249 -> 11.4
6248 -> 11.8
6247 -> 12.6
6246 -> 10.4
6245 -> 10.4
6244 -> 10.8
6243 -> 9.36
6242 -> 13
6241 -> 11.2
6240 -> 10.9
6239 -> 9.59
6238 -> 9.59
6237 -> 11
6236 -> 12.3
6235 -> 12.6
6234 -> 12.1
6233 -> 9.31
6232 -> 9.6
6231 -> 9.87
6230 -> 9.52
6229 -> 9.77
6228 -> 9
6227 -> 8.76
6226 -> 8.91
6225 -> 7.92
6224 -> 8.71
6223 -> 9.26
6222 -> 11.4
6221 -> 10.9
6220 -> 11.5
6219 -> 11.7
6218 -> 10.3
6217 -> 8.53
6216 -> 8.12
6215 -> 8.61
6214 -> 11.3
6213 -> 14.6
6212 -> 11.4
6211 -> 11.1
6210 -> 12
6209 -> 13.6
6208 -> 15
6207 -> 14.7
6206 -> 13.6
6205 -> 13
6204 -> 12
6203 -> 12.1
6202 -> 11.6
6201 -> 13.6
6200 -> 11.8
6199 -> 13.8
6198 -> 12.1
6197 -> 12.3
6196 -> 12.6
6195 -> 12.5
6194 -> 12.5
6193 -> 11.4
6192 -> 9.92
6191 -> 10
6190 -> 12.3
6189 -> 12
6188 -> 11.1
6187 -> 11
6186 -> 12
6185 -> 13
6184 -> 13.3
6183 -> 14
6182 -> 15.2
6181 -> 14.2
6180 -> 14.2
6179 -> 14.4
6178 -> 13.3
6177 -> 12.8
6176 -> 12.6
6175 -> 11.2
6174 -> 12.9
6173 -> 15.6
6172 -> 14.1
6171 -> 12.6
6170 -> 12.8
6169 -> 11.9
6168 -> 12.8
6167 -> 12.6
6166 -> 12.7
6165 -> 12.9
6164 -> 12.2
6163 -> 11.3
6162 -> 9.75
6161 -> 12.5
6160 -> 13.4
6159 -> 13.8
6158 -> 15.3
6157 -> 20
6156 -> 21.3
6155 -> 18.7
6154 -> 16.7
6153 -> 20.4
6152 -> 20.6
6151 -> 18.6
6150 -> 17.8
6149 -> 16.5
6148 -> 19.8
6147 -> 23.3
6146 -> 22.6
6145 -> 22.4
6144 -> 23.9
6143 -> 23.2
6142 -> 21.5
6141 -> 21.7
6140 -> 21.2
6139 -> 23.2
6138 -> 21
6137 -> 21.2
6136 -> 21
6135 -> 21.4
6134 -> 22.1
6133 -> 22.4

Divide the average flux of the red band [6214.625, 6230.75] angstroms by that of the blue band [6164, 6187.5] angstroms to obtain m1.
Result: 0.73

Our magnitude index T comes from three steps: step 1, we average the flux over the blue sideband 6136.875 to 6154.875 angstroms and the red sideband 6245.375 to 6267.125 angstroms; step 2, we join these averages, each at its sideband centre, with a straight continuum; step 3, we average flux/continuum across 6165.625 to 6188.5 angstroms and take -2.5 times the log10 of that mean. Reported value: 0.39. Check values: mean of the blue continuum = 20.8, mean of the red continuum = 13.1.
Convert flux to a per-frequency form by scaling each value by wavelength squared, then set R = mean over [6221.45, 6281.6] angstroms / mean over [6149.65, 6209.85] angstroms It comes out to 0.91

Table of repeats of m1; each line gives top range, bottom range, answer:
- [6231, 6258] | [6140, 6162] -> 0.60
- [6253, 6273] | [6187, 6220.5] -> 1.16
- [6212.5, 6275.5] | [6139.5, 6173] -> 0.69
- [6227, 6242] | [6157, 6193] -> 0.82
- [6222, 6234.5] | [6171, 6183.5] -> 0.69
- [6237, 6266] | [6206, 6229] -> 1.14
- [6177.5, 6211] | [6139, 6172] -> 0.74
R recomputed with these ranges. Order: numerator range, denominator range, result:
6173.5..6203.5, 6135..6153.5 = 0.60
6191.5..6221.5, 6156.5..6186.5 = 0.91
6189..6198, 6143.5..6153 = 0.58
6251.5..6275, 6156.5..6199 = 1.10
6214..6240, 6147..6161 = 0.57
